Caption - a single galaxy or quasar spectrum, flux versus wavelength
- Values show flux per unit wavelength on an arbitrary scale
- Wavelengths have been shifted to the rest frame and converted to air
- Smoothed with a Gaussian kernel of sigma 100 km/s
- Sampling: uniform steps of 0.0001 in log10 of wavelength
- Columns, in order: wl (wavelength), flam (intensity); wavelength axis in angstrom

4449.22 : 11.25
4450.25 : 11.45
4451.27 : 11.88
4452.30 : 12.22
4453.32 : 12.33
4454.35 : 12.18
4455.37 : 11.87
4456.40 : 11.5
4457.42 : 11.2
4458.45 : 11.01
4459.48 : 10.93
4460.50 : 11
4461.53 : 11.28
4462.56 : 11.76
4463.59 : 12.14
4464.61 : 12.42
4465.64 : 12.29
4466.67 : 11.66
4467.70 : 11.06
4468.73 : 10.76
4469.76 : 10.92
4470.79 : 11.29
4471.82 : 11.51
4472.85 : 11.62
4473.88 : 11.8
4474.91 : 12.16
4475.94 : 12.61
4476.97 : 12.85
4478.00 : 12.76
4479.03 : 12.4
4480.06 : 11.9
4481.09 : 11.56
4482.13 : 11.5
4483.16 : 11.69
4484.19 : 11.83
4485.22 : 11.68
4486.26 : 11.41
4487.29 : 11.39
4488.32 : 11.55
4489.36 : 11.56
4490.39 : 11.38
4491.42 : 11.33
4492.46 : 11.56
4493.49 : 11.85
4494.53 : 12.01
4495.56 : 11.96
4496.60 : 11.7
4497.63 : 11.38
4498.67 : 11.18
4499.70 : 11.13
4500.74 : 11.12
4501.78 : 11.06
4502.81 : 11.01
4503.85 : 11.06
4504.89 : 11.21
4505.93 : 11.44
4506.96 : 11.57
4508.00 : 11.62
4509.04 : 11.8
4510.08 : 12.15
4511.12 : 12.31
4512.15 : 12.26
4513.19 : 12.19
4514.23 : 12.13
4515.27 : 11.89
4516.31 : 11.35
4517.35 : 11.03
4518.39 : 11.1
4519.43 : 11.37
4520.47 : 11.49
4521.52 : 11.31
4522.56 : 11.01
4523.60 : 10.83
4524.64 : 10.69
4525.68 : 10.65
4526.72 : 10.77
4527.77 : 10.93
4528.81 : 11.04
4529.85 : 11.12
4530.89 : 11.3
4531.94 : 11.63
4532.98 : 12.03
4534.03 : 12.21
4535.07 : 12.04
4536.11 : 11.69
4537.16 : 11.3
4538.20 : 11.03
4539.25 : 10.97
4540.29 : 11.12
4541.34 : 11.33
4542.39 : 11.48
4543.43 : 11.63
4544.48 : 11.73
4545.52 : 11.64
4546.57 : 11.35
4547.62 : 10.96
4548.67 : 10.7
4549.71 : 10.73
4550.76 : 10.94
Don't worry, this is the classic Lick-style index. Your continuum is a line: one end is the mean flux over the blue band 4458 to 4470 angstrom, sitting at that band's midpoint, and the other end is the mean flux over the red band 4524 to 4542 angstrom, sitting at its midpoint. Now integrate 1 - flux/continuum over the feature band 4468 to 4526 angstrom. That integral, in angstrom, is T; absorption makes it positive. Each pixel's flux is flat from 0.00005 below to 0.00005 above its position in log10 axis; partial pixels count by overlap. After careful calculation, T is -1.0 angstrom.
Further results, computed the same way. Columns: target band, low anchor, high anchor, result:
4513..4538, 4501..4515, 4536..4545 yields 0.3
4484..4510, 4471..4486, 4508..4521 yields 0.8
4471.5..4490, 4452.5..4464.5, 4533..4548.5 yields -0.5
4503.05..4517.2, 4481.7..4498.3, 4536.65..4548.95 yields -0.3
